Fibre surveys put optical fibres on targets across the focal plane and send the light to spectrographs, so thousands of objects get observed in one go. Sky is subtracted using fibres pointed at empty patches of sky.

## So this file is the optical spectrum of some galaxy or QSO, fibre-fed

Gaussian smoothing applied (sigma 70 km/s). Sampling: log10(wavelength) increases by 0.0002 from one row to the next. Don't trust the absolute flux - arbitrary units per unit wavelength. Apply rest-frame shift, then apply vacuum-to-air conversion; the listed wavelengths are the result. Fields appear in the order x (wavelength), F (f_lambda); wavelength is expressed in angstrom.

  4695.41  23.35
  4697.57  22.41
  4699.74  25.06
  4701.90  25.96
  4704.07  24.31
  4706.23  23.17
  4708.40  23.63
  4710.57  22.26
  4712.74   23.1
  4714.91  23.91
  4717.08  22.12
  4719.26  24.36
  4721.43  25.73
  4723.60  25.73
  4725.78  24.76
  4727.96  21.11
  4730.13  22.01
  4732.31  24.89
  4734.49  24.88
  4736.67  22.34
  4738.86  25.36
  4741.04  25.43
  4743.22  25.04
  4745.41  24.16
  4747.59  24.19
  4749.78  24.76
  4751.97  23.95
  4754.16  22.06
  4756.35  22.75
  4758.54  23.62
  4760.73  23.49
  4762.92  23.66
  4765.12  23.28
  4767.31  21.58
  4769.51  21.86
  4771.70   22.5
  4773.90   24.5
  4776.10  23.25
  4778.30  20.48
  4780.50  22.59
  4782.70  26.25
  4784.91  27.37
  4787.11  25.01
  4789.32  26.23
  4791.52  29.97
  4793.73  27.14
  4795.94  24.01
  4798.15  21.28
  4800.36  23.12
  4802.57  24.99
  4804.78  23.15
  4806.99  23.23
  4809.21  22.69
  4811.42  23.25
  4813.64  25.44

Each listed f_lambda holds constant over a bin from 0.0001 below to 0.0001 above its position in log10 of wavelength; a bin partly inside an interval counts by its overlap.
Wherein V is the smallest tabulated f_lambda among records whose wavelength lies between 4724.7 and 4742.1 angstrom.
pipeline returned 21.11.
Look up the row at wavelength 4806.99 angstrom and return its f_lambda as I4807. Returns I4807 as 23.23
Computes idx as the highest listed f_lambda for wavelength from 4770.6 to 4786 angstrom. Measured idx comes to 27.37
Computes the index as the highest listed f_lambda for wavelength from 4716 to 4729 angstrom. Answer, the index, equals 25.73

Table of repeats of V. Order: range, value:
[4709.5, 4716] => 22.26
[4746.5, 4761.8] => 22.06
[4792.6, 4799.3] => 21.28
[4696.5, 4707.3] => 22.41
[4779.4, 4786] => 22.59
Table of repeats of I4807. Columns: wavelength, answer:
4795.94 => 24.01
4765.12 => 23.28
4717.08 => 22.12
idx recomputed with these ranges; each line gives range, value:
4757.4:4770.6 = 23.66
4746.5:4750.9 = 24.76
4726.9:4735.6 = 24.89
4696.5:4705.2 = 25.96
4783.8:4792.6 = 29.97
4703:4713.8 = 24.31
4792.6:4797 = 27.14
